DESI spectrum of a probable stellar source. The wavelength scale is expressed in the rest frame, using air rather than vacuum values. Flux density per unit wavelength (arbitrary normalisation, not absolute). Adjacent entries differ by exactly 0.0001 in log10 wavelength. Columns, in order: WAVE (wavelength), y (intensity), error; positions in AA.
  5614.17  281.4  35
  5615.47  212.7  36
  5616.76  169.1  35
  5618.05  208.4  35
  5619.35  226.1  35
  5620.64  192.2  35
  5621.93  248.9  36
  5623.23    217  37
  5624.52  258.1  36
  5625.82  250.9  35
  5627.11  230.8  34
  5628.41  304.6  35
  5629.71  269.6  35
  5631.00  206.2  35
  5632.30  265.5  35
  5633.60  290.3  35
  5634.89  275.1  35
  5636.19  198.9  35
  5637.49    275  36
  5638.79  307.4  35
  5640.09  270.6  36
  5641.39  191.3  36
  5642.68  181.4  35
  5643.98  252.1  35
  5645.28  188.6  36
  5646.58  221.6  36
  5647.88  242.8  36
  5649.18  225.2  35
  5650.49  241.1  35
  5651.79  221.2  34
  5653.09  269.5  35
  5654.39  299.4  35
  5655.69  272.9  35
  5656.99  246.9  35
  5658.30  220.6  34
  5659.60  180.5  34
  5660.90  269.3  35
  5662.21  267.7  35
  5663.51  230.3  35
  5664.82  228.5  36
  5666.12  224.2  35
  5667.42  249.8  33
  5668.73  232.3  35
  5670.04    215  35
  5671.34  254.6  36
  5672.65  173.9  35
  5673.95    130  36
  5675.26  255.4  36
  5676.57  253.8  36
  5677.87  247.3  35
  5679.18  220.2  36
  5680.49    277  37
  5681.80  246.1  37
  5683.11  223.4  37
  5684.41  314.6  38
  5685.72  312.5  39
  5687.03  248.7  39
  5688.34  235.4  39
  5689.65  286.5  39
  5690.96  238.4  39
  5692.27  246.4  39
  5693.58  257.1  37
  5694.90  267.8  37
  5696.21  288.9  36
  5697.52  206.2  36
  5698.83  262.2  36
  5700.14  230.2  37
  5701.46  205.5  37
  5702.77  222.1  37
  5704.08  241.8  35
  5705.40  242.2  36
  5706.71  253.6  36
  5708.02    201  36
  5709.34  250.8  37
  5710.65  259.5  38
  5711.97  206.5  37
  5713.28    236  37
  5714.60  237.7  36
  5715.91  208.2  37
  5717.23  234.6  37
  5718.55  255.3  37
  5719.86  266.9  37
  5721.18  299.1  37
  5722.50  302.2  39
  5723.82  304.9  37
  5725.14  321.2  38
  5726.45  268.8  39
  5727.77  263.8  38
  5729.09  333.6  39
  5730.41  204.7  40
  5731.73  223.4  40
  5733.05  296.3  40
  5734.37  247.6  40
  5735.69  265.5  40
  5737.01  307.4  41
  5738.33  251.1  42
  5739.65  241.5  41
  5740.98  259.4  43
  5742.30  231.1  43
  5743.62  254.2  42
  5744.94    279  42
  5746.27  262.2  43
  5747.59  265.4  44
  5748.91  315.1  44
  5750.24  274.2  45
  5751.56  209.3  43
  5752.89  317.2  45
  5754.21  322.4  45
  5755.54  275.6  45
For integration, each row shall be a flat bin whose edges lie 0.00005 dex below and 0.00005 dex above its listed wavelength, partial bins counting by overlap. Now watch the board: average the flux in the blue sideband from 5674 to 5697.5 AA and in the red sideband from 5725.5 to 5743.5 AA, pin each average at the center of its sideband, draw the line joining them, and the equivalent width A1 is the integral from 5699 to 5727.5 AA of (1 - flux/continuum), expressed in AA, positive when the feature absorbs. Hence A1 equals 1.0 AA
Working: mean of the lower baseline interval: 255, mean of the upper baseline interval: 262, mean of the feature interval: 250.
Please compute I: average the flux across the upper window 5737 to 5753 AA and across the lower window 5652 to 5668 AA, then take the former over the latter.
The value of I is 1.07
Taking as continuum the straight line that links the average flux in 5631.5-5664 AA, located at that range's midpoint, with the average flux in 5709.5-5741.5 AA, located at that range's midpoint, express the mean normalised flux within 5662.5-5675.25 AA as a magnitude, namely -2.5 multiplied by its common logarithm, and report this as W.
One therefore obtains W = 0.139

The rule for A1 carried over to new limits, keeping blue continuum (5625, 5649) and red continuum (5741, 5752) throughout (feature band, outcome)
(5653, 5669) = 0.3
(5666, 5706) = 1.7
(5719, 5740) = -1.3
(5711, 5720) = 0.8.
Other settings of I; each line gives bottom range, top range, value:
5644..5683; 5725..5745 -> 1.12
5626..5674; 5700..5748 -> 1.06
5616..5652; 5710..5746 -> 1.10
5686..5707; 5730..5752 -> 1.05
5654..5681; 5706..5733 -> 1.10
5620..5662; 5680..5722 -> 1.02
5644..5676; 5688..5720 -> 1.04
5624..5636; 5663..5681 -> 0.88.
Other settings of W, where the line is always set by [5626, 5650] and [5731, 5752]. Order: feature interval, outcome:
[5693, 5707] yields 0.05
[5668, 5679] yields 0.14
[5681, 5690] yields -0.06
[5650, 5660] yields 0.01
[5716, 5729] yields -0.08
